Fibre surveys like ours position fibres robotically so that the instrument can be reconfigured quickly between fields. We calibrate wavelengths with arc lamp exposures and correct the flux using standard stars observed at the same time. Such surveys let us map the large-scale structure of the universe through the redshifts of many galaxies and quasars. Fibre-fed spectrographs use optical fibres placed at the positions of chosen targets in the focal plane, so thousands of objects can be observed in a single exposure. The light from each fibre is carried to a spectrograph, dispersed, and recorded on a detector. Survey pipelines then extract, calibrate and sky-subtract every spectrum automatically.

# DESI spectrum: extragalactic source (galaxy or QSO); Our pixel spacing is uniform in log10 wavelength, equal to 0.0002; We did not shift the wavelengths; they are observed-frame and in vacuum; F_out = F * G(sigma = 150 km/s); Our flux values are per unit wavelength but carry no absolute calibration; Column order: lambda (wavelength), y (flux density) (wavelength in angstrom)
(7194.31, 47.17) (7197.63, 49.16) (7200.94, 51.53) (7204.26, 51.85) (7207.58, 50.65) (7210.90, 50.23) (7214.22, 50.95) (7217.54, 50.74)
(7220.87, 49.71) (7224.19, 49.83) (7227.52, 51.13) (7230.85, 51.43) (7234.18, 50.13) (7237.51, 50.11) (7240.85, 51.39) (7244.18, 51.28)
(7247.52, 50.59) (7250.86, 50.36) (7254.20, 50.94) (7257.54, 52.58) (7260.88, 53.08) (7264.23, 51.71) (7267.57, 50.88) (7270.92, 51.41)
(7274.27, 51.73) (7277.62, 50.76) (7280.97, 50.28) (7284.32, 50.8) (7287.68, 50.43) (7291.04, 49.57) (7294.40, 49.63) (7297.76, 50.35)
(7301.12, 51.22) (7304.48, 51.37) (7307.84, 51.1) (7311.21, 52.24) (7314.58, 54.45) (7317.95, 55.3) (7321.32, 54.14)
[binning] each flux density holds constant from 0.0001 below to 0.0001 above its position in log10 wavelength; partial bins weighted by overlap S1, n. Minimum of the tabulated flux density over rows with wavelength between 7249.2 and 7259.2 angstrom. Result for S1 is 50.36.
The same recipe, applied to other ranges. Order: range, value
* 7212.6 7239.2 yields 49.71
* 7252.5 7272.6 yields 50.88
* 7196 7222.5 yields 49.16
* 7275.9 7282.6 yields 50.28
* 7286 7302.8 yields 49.57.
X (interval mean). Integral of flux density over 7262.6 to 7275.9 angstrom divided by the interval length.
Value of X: 51.4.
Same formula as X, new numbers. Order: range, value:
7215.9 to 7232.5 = 50.6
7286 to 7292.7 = 50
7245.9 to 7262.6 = 51.5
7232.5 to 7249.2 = 50.7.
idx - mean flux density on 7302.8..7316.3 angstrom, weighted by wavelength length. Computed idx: 52.3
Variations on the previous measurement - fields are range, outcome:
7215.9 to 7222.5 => 50.2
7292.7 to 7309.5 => 50.8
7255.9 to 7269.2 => 52.1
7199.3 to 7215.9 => 51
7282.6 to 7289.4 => 50.6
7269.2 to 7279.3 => 51.3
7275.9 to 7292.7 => 50.4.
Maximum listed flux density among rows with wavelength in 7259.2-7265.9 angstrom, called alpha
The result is 53.08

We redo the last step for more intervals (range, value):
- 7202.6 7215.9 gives 51.85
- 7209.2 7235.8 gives 51.43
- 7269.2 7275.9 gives 51.73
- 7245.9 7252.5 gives 50.59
